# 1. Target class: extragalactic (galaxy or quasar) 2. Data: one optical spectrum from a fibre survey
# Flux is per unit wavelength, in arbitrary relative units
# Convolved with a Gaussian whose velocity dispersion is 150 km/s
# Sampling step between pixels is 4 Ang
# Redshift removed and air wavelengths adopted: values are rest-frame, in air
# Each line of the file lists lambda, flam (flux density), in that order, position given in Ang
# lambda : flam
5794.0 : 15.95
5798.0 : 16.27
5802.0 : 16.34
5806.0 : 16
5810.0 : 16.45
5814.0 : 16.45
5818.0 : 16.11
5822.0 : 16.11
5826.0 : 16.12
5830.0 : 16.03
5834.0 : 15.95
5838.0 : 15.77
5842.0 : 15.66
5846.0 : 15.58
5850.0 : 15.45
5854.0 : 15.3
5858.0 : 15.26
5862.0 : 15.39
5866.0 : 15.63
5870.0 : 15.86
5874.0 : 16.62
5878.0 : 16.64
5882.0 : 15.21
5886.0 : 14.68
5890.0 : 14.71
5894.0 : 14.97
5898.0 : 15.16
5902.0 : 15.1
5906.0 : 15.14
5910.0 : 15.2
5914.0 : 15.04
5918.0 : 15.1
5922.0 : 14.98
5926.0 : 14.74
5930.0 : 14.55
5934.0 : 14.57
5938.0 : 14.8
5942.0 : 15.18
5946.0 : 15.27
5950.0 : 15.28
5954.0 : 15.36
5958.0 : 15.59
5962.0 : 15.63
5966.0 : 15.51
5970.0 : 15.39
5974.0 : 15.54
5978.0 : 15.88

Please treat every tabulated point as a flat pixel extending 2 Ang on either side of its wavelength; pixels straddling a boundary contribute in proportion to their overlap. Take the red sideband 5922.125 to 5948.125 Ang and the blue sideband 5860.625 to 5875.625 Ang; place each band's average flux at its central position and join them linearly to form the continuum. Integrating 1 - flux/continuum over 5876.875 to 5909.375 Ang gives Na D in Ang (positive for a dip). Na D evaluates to 0.7 Ang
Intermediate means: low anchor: 15.9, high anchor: 14.9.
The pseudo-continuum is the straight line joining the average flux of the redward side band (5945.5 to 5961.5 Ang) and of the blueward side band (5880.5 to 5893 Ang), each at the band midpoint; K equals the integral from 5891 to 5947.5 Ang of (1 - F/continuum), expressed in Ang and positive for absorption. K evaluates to 0.6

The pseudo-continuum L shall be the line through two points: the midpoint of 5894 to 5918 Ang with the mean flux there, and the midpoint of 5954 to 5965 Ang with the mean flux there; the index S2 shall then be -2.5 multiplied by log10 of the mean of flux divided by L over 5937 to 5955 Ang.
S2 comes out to 0.018 mag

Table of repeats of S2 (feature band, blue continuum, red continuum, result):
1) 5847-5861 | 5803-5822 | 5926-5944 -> 0.03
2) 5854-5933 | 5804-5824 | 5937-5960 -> 0.03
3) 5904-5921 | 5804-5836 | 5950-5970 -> 0.04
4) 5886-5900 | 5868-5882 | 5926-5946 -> 0.06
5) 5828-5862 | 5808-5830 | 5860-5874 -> 0.03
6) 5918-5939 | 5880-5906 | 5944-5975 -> 0.03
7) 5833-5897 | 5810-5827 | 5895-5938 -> 0.01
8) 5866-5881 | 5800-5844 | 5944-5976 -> -0.02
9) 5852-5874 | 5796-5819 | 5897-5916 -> 0.00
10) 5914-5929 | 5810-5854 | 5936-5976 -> 0.04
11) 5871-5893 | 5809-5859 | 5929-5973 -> 0.00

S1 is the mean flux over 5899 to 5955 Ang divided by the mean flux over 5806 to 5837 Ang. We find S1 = 0.93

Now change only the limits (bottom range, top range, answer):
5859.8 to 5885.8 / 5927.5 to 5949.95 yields 0.94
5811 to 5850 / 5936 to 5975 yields 0.96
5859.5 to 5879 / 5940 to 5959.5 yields 0.96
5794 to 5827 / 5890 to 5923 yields 0.93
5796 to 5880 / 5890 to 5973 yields 0.95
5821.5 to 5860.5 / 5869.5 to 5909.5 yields 0.98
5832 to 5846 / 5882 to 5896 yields 0.94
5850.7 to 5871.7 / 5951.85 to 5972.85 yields 1.00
